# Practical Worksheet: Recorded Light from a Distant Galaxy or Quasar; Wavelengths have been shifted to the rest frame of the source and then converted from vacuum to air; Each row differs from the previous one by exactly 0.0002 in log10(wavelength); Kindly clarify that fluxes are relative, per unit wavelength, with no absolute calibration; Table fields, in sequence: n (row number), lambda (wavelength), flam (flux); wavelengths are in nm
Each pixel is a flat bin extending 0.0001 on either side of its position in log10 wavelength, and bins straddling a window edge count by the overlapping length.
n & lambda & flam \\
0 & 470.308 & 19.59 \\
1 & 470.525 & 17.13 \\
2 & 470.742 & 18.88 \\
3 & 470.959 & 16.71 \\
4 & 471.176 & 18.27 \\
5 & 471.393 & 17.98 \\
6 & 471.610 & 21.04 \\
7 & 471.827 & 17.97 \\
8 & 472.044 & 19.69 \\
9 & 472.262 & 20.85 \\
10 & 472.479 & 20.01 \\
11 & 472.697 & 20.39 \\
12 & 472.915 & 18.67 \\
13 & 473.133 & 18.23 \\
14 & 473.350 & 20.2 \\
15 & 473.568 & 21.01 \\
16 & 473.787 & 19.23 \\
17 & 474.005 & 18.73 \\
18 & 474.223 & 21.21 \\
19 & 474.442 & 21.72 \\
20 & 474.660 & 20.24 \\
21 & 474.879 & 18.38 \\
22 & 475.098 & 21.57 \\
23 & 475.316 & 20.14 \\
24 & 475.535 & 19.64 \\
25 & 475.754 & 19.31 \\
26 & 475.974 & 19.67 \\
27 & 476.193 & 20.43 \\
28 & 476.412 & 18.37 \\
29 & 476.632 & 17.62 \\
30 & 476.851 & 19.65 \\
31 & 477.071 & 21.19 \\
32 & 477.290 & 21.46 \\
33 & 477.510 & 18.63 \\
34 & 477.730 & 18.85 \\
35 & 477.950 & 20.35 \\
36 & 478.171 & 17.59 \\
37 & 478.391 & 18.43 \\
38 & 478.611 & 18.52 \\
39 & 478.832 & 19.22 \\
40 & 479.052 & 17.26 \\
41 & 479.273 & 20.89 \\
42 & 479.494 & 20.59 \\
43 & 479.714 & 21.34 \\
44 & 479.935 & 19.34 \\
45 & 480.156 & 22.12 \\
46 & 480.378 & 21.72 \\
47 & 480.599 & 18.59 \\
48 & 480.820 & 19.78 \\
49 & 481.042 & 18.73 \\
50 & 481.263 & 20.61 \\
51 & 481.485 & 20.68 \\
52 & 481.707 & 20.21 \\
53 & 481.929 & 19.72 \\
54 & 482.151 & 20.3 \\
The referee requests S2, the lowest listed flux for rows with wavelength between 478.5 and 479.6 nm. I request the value 17.26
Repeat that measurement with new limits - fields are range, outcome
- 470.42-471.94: 16.71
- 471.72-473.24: 17.97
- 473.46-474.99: 18.38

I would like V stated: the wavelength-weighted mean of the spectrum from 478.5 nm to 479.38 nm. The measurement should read 19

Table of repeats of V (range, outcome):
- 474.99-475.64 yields 20.5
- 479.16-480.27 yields 20.8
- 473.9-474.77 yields 20.5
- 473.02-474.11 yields 19.5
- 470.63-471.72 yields 18.6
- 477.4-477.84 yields 18.7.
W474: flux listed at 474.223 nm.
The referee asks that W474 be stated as 21.21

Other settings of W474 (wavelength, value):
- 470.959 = 16.71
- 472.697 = 20.39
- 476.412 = 18.37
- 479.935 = 19.34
